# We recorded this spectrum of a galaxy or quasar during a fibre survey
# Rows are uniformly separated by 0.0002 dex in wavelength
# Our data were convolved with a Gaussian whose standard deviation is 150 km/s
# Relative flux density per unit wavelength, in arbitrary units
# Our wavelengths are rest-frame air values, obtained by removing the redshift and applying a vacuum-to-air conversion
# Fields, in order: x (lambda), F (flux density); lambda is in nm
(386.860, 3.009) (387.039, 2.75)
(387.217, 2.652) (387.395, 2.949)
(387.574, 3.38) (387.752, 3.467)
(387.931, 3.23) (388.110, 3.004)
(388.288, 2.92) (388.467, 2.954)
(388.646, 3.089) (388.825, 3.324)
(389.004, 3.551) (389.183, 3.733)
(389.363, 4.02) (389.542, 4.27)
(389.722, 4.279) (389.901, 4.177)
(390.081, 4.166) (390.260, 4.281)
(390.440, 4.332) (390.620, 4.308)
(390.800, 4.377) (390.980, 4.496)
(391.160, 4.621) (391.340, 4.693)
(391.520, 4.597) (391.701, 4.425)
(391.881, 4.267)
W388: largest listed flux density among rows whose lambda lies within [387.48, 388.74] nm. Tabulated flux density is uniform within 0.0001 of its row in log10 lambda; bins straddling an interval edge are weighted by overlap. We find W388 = 3.467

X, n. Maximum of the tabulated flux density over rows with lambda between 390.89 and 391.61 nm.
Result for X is 4.693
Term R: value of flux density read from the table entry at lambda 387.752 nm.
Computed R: 3.467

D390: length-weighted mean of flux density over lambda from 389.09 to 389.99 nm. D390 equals 4.09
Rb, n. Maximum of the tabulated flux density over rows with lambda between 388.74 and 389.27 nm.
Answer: 3.733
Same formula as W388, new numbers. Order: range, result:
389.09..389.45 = 4.02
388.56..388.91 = 3.324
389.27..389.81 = 4.279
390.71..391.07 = 4.496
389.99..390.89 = 4.377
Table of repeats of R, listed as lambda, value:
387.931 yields 3.23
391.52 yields 4.597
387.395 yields 2.949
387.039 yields 2.75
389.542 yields 4.27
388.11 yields 3.004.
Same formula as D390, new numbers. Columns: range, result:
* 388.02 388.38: 2.96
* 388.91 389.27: 3.64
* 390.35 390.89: 4.34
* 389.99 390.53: 4.26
